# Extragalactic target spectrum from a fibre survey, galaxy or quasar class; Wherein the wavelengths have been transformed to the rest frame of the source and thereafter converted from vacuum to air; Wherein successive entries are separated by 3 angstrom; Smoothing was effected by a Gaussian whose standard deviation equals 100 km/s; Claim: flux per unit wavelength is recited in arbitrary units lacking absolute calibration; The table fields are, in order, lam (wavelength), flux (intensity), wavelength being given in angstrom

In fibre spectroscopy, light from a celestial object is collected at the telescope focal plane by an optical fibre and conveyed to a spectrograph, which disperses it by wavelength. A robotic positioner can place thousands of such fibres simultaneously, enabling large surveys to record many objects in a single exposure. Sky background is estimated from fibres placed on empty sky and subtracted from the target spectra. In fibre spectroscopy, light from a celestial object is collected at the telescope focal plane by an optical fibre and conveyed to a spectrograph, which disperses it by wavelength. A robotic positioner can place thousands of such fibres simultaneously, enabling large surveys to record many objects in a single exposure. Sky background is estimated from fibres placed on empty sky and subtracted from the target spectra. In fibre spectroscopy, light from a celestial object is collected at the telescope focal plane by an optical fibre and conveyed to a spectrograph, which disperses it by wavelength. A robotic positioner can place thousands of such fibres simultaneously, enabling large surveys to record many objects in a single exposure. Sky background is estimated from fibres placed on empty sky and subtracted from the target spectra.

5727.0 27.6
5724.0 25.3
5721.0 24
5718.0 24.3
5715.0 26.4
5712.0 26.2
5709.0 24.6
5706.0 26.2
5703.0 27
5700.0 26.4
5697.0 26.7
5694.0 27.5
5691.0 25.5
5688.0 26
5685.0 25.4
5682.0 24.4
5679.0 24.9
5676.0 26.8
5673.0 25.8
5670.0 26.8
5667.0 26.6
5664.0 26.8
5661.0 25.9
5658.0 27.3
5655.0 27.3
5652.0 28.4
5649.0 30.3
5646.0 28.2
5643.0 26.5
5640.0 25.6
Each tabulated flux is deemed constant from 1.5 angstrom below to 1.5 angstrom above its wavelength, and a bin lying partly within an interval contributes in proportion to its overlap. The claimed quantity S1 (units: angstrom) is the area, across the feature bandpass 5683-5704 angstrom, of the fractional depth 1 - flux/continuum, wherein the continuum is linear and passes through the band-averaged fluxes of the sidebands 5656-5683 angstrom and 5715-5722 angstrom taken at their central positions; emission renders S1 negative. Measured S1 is -0.7 angstrom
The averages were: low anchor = 26.2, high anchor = 24.6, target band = 26.3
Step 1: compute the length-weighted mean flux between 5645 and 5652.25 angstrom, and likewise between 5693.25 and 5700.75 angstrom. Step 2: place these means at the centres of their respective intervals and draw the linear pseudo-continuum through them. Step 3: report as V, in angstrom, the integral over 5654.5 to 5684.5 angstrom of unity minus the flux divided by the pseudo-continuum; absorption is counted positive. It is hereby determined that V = 2.08 angstrom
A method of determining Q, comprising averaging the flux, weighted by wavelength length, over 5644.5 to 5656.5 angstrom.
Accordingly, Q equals 28.6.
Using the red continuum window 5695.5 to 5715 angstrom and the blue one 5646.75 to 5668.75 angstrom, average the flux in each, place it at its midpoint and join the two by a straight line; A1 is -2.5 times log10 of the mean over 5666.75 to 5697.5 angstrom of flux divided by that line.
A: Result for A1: 0.04 mag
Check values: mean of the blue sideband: 27.5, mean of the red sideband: 26.2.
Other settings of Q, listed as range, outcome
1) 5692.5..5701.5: 26.9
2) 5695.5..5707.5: 26.6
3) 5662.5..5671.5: 26.7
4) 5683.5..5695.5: 26.1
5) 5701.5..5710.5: 25.9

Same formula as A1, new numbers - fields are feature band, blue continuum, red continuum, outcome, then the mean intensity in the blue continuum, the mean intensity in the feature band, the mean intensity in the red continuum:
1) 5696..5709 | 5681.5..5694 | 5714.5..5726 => -0.04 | 25.7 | 26.3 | 25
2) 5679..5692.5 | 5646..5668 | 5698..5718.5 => 0.06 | 27.6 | 25.3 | 26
